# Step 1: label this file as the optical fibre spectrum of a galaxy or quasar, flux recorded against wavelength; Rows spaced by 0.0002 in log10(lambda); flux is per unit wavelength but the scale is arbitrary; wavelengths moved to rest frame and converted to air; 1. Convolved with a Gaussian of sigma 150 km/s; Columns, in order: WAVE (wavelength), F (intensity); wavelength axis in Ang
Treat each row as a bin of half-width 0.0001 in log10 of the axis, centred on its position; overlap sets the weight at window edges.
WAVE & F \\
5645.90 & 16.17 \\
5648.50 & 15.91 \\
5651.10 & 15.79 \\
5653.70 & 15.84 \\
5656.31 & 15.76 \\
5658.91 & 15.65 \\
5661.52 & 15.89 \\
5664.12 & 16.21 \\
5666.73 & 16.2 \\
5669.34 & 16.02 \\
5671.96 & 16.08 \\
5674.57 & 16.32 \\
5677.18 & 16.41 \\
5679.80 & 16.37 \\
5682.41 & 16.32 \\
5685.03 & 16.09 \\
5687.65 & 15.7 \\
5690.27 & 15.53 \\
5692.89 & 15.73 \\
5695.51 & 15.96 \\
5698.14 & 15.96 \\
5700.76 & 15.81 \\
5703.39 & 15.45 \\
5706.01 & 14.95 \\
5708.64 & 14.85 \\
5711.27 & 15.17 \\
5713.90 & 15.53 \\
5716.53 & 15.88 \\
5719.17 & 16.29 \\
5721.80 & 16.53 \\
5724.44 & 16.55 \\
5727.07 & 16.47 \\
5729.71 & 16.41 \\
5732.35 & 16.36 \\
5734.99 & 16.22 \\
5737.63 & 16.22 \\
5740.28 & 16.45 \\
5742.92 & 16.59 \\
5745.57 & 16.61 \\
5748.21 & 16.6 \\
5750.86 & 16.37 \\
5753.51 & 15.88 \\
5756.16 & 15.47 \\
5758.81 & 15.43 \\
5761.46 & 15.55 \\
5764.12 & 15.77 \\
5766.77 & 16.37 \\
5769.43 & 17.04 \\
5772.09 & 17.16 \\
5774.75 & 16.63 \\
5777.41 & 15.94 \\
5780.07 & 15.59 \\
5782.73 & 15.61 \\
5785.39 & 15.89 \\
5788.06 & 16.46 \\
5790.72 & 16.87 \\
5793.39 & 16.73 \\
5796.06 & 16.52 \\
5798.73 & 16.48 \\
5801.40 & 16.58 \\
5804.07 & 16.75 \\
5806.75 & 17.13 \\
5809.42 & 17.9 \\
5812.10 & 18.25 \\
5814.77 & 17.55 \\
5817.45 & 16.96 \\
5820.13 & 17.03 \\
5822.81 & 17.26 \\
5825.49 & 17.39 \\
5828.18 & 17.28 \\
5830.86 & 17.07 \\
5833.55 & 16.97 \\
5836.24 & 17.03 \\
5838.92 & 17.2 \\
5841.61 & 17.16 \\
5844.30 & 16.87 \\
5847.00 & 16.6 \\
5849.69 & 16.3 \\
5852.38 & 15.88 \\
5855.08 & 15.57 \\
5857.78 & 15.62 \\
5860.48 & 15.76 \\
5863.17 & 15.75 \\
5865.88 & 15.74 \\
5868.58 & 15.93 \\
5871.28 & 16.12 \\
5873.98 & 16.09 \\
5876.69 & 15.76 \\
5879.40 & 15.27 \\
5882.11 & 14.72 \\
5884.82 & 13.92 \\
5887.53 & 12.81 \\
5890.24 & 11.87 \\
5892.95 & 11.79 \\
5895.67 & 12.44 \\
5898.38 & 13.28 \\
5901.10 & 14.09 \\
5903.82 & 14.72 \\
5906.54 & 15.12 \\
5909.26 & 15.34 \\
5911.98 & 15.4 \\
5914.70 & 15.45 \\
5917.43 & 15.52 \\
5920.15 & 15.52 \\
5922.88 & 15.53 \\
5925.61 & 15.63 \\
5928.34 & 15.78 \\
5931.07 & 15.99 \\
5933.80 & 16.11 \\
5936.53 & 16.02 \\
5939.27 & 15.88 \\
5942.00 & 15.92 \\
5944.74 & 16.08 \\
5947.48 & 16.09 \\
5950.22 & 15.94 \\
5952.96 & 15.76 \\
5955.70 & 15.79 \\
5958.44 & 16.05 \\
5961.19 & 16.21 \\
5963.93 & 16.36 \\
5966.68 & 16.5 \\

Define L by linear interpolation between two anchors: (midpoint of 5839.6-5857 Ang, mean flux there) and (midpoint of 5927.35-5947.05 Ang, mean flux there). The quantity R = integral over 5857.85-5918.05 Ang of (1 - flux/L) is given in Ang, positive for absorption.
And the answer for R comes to 5.7 Ang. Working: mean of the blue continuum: 16.4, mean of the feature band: 14.7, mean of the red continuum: 16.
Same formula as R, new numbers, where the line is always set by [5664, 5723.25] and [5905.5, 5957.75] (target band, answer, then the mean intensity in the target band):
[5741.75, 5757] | -0.41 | 16.3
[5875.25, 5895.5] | 2.70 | 13.7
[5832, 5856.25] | -1.29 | 16.6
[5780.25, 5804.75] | -0.87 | 16.4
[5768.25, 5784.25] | -0.49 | 16.3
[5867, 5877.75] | -0.14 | 16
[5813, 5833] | -1.81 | 17.2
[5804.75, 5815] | -1.20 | 17.7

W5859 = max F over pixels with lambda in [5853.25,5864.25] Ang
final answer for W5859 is 15.76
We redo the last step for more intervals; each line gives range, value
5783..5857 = 18.25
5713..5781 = 17.16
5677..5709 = 16.41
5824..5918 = 17.39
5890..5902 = 14.09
